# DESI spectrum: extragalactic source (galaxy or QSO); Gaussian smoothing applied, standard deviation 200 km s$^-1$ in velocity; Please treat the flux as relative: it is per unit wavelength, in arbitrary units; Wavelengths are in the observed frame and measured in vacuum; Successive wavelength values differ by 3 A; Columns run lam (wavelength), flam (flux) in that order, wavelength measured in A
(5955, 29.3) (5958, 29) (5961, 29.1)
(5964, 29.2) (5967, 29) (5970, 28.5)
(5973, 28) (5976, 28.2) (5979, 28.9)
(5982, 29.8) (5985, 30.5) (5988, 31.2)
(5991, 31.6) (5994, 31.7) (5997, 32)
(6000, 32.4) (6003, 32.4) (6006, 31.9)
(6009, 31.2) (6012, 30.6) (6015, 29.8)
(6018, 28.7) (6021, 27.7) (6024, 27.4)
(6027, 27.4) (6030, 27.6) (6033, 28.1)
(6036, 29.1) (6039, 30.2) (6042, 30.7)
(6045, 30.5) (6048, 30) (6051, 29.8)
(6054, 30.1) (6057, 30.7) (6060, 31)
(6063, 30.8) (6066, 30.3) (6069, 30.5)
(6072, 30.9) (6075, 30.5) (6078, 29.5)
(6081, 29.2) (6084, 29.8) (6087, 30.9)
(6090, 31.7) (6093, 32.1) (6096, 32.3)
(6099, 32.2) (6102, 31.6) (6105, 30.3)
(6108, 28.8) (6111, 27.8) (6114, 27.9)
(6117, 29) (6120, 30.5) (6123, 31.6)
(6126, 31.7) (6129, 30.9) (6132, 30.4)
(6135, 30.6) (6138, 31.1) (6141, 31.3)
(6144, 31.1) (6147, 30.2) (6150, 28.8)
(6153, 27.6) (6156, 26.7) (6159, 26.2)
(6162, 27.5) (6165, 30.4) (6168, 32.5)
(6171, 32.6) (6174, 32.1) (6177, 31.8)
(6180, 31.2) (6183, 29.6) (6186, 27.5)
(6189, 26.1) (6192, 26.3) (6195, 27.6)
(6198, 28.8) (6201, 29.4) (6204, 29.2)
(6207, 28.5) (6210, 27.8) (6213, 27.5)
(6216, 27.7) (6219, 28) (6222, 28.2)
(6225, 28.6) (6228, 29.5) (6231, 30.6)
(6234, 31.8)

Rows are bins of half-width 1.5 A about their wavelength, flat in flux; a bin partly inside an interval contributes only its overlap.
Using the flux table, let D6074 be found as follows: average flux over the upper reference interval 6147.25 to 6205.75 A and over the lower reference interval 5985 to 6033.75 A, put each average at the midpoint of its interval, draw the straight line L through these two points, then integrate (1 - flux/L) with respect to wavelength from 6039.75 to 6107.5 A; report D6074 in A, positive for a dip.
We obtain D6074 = -2.1 A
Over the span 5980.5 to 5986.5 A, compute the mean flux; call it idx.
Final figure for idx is 30.2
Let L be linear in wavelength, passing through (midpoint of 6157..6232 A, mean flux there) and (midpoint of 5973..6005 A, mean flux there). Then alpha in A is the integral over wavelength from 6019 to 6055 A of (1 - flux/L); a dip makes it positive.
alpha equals 1.5 A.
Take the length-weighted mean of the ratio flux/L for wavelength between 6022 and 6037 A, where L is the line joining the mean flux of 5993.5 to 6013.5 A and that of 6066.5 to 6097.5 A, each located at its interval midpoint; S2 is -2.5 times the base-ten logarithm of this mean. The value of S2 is 0.13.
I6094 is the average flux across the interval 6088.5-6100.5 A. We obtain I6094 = 32.1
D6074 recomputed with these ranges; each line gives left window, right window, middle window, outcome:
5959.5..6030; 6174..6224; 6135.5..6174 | -1.3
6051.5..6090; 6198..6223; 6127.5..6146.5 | -0.9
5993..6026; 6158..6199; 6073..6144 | -1.7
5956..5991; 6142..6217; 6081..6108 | -1.8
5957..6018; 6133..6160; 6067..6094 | -0.7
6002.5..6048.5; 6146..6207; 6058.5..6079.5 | -0.8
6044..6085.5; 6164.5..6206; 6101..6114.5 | 0.3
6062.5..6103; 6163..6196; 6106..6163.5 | 1.6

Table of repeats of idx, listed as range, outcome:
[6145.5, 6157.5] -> 28.3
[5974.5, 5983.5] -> 29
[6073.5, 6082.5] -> 29.7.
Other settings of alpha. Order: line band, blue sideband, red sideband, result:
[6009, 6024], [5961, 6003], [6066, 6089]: 0.47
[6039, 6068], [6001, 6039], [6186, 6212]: -1.29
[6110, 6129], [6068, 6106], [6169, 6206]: 0.32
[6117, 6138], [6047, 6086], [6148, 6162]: -1.86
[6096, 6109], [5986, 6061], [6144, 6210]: -0.60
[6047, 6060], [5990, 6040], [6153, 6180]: -0.13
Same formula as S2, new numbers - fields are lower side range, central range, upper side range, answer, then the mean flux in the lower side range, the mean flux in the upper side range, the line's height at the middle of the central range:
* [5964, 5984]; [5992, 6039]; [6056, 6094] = -0.013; 28.8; 30.6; 29.5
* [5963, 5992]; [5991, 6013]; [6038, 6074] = -0.070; 29.5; 30.5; 29.8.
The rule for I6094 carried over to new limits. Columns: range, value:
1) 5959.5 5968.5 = 29.1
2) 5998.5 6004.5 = 32.4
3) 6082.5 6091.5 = 30.8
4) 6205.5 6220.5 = 27.9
